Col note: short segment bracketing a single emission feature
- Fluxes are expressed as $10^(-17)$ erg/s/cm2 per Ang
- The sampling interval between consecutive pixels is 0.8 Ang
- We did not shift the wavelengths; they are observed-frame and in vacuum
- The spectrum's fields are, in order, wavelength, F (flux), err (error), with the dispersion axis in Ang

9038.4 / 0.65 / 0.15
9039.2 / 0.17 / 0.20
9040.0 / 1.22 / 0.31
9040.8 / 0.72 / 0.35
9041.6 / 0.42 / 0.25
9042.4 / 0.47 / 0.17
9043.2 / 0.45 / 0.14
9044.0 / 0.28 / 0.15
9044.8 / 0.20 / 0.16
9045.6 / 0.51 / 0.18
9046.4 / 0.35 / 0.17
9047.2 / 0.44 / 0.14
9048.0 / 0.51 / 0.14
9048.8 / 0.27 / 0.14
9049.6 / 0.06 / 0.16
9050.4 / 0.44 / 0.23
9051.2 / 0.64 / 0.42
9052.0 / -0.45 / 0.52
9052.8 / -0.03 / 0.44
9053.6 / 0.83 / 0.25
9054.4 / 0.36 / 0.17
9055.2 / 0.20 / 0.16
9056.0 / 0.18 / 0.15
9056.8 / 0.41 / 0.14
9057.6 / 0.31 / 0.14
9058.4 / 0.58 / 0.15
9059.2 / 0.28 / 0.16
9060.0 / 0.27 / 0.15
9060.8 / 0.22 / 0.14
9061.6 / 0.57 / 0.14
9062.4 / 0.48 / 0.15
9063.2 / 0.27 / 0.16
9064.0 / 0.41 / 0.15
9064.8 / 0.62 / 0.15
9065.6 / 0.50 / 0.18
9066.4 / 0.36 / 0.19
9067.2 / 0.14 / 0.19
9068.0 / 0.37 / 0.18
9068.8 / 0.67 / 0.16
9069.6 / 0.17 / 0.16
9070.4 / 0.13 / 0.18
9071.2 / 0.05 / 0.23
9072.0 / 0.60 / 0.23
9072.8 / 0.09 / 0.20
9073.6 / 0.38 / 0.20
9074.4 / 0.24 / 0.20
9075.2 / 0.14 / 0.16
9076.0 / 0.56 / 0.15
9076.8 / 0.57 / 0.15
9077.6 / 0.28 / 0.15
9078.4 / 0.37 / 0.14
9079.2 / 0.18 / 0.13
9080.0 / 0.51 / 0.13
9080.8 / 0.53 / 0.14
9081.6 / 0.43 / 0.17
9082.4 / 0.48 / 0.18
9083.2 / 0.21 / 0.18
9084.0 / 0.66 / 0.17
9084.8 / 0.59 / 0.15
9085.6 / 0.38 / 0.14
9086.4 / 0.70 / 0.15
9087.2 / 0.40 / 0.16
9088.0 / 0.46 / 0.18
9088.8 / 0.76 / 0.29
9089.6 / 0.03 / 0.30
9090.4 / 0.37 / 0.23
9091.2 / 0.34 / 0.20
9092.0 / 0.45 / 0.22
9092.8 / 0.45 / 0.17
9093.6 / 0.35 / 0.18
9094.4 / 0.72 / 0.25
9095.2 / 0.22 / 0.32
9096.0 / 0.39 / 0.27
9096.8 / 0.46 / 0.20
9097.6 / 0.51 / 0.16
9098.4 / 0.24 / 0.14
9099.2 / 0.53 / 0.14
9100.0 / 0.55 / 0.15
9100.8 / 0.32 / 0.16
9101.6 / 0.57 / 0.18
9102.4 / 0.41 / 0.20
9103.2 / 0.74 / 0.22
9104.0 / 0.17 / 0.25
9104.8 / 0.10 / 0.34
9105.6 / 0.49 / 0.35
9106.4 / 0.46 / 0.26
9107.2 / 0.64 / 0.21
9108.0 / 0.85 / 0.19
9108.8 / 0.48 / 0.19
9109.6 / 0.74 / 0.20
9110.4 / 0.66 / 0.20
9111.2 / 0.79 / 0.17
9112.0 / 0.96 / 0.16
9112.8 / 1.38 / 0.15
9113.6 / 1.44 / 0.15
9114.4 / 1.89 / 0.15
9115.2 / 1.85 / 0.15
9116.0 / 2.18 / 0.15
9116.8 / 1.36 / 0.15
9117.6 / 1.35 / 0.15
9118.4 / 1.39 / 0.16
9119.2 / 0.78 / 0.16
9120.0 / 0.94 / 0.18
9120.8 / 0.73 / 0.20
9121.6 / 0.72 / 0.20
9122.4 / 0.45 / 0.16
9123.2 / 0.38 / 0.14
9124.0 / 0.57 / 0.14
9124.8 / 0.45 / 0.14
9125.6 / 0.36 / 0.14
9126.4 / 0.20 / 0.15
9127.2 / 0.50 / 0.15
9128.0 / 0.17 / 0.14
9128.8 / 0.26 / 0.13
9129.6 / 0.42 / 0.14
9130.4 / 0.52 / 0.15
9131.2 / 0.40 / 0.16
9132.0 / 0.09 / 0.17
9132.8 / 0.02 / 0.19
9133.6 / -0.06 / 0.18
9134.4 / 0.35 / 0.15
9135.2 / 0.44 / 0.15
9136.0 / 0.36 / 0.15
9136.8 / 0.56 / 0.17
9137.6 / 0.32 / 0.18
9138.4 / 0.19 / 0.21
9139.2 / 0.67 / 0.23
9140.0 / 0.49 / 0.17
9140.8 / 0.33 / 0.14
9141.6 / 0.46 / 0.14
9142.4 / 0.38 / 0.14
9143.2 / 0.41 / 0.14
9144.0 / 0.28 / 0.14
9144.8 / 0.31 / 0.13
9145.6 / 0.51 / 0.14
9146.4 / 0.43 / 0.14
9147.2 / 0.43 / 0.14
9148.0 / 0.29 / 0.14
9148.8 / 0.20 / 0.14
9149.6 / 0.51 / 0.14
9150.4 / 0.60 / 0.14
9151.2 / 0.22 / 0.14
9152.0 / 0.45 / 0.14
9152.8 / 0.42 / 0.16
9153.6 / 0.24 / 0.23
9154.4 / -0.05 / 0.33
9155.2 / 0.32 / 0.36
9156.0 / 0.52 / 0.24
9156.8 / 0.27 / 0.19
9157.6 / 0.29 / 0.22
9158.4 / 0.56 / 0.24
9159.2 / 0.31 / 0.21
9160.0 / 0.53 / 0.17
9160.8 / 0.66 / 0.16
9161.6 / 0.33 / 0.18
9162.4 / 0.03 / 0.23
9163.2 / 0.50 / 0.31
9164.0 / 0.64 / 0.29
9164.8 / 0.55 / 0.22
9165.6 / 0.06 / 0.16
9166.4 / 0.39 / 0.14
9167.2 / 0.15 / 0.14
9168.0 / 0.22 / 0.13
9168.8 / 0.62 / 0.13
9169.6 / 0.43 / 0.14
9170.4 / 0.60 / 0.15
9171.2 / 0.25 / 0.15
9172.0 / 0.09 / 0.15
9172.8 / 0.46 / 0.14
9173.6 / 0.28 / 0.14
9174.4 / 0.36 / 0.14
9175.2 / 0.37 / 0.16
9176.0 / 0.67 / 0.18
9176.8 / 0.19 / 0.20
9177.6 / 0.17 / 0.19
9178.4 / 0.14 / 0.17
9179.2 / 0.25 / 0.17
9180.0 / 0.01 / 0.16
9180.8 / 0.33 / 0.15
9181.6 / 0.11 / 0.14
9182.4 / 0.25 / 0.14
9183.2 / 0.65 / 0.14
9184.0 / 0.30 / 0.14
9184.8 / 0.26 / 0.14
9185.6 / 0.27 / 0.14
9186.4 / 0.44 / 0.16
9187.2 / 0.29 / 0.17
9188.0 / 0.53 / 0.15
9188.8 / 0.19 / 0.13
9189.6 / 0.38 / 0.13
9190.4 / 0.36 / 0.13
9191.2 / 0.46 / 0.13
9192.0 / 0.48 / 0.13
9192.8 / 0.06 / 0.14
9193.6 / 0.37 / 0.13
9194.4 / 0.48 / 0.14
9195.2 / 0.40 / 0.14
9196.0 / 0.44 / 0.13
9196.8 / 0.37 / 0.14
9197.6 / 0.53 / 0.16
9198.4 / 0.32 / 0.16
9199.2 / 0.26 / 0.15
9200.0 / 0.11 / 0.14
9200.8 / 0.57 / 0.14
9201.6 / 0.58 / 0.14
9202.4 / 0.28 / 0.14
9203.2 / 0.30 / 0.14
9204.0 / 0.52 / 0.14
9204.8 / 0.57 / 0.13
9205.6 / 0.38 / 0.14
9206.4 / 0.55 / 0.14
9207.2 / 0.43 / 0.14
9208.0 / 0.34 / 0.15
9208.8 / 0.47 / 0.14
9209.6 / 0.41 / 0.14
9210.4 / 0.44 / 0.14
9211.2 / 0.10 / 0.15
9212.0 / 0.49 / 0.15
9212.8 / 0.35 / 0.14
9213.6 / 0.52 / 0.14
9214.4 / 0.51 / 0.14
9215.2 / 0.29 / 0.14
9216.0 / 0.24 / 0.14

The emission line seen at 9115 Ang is [O III] 5007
